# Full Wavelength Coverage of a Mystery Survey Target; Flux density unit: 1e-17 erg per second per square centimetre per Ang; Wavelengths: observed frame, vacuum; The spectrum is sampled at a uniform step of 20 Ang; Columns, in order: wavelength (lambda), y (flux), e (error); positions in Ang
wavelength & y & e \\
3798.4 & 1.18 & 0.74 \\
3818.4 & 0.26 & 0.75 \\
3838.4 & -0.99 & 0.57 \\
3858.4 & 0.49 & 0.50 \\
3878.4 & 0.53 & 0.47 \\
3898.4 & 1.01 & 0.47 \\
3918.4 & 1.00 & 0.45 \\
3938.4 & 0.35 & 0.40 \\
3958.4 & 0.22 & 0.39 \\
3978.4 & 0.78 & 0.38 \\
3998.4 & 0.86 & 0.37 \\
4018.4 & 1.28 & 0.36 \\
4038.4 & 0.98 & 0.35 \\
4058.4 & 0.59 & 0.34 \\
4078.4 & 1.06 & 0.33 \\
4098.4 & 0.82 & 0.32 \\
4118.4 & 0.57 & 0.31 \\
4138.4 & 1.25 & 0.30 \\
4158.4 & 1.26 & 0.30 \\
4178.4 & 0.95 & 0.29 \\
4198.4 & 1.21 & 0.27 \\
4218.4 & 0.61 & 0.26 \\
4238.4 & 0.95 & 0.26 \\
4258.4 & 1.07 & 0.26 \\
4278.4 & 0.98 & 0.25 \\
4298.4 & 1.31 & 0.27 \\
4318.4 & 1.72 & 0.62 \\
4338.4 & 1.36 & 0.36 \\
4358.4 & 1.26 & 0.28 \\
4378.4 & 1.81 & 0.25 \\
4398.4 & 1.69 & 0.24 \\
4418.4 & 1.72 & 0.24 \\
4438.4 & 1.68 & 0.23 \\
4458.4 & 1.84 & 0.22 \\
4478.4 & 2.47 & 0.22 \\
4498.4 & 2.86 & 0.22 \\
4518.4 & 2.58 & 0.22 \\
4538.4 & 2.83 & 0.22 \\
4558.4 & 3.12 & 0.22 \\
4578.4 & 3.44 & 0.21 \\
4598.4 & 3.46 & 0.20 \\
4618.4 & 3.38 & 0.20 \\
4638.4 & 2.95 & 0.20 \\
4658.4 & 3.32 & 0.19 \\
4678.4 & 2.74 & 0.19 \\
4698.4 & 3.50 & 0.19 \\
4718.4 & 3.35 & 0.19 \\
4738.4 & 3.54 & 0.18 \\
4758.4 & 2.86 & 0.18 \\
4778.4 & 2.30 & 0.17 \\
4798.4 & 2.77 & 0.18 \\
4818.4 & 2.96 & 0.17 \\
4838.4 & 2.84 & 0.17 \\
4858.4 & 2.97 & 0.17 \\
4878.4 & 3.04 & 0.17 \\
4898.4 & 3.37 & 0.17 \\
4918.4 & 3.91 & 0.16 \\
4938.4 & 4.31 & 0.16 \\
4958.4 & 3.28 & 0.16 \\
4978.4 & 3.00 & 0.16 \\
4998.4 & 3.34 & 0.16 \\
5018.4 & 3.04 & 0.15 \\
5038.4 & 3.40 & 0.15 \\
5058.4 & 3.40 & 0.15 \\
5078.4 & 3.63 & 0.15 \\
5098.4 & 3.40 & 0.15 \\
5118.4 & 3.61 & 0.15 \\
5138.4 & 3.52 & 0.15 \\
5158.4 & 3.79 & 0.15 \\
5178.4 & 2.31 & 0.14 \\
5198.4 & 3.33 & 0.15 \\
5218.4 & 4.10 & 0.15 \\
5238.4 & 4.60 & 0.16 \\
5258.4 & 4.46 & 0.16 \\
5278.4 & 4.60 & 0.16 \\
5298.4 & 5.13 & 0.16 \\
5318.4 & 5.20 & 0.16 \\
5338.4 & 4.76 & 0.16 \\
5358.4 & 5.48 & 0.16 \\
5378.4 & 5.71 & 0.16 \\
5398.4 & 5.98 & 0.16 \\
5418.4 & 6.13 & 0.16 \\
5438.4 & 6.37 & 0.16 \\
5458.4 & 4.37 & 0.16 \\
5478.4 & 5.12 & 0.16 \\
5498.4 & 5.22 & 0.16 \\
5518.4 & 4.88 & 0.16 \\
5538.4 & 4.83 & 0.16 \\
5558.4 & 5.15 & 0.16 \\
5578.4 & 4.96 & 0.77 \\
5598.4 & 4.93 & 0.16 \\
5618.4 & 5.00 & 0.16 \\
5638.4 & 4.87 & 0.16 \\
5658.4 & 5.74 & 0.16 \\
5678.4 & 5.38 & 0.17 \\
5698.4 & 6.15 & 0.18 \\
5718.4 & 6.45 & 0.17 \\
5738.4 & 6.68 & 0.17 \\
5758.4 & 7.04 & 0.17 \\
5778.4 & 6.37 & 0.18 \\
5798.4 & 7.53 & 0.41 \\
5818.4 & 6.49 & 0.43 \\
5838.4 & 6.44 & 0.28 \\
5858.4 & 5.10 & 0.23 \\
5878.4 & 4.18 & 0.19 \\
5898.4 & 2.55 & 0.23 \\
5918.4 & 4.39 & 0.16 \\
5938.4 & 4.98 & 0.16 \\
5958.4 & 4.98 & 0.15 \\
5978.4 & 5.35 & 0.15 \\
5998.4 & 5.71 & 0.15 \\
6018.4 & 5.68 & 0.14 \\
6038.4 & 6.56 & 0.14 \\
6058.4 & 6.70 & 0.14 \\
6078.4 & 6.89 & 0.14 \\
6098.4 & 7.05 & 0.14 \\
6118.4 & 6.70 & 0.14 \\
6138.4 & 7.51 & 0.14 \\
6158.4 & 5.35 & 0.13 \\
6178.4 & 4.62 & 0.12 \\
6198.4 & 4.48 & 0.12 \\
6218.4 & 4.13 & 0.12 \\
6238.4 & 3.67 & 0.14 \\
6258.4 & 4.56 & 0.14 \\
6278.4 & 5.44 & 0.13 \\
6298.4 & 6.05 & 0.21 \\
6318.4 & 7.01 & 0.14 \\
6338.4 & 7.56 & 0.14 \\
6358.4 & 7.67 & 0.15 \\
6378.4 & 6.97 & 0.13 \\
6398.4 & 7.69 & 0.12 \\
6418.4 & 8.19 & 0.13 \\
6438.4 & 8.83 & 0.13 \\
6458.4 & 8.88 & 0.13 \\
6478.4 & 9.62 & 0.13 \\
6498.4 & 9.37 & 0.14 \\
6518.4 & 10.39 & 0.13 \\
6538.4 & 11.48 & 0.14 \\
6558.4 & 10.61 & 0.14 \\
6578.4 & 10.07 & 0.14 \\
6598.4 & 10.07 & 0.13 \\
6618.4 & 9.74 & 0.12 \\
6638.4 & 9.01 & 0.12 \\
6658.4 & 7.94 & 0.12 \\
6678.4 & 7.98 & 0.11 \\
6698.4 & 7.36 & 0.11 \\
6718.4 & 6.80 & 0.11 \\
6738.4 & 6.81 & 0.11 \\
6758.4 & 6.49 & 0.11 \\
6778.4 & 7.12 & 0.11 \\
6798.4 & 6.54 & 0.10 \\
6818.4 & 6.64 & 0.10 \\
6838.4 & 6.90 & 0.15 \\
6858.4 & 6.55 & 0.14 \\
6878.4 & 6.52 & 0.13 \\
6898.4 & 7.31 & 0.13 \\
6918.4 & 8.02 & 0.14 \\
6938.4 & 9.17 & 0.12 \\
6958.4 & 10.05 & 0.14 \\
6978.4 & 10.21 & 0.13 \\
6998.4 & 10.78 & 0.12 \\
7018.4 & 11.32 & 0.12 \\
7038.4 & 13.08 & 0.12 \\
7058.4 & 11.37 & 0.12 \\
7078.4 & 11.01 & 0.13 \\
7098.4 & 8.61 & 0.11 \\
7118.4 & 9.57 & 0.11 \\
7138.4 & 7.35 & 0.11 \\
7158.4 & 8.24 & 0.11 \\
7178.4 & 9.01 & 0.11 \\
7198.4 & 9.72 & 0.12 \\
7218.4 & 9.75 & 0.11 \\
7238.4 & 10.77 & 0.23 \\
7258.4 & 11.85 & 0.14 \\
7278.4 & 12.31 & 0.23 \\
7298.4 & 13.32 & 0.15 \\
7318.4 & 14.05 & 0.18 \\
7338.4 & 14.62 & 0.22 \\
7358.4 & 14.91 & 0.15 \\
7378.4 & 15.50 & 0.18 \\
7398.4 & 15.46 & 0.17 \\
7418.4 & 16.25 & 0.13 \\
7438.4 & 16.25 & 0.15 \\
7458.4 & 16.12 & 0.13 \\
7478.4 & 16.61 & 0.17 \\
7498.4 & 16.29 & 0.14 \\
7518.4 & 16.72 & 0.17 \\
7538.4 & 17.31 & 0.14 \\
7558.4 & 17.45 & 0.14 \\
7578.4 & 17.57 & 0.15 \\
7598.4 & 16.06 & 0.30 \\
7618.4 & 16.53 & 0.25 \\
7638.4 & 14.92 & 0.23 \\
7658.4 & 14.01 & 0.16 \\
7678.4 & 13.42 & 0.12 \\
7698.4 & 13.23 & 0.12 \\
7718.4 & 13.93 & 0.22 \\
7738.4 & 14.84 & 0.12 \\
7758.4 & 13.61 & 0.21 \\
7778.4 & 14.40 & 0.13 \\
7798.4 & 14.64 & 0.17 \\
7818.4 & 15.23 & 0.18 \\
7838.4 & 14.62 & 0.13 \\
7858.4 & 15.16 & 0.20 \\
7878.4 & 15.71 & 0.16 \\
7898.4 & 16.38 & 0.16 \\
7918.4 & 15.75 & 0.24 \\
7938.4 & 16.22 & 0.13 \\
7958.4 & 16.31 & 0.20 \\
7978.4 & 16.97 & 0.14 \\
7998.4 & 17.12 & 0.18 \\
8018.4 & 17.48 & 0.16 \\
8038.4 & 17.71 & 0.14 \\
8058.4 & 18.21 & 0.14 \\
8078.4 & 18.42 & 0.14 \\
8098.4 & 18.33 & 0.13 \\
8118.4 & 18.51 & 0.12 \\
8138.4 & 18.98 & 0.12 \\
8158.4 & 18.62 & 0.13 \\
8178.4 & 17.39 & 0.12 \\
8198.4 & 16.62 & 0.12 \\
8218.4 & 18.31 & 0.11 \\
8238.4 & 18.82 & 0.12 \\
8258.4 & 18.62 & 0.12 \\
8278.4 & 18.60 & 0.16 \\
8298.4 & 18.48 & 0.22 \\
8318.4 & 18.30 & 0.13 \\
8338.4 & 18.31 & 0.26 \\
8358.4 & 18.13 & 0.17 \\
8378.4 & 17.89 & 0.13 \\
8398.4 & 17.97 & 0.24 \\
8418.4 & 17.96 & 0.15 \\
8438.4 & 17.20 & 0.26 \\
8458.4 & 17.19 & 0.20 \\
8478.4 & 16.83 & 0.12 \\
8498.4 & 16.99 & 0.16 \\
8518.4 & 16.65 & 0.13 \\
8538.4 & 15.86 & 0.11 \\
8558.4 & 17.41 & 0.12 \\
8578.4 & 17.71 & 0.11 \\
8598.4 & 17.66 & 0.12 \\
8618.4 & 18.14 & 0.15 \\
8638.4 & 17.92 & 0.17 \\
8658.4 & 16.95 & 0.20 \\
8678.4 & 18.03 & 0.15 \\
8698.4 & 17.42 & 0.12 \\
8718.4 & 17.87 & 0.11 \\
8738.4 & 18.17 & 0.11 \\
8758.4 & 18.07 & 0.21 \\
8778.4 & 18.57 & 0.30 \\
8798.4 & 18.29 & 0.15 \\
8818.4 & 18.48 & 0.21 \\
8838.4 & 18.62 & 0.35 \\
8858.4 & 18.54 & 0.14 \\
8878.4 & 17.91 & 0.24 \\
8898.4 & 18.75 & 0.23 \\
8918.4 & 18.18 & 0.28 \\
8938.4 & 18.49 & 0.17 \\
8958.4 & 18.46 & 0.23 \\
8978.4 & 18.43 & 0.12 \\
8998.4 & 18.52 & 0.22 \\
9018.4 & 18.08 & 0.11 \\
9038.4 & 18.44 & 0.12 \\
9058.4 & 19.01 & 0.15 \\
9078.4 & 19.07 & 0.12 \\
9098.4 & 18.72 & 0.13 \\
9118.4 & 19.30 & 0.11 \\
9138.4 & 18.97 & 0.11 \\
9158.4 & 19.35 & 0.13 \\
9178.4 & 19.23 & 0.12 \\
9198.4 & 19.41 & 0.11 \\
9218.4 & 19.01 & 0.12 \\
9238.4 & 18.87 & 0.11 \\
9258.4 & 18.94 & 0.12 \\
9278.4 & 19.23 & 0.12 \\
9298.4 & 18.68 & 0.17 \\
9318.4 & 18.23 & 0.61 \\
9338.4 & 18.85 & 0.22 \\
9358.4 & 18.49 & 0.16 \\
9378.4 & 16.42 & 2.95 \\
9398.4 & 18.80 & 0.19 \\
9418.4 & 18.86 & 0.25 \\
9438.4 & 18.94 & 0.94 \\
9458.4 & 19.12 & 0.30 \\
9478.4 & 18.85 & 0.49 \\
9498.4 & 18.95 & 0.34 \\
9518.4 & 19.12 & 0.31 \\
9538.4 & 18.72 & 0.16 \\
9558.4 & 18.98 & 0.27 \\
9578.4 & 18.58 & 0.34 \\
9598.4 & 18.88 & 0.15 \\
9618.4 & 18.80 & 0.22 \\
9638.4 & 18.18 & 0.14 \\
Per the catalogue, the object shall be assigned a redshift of 0.00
